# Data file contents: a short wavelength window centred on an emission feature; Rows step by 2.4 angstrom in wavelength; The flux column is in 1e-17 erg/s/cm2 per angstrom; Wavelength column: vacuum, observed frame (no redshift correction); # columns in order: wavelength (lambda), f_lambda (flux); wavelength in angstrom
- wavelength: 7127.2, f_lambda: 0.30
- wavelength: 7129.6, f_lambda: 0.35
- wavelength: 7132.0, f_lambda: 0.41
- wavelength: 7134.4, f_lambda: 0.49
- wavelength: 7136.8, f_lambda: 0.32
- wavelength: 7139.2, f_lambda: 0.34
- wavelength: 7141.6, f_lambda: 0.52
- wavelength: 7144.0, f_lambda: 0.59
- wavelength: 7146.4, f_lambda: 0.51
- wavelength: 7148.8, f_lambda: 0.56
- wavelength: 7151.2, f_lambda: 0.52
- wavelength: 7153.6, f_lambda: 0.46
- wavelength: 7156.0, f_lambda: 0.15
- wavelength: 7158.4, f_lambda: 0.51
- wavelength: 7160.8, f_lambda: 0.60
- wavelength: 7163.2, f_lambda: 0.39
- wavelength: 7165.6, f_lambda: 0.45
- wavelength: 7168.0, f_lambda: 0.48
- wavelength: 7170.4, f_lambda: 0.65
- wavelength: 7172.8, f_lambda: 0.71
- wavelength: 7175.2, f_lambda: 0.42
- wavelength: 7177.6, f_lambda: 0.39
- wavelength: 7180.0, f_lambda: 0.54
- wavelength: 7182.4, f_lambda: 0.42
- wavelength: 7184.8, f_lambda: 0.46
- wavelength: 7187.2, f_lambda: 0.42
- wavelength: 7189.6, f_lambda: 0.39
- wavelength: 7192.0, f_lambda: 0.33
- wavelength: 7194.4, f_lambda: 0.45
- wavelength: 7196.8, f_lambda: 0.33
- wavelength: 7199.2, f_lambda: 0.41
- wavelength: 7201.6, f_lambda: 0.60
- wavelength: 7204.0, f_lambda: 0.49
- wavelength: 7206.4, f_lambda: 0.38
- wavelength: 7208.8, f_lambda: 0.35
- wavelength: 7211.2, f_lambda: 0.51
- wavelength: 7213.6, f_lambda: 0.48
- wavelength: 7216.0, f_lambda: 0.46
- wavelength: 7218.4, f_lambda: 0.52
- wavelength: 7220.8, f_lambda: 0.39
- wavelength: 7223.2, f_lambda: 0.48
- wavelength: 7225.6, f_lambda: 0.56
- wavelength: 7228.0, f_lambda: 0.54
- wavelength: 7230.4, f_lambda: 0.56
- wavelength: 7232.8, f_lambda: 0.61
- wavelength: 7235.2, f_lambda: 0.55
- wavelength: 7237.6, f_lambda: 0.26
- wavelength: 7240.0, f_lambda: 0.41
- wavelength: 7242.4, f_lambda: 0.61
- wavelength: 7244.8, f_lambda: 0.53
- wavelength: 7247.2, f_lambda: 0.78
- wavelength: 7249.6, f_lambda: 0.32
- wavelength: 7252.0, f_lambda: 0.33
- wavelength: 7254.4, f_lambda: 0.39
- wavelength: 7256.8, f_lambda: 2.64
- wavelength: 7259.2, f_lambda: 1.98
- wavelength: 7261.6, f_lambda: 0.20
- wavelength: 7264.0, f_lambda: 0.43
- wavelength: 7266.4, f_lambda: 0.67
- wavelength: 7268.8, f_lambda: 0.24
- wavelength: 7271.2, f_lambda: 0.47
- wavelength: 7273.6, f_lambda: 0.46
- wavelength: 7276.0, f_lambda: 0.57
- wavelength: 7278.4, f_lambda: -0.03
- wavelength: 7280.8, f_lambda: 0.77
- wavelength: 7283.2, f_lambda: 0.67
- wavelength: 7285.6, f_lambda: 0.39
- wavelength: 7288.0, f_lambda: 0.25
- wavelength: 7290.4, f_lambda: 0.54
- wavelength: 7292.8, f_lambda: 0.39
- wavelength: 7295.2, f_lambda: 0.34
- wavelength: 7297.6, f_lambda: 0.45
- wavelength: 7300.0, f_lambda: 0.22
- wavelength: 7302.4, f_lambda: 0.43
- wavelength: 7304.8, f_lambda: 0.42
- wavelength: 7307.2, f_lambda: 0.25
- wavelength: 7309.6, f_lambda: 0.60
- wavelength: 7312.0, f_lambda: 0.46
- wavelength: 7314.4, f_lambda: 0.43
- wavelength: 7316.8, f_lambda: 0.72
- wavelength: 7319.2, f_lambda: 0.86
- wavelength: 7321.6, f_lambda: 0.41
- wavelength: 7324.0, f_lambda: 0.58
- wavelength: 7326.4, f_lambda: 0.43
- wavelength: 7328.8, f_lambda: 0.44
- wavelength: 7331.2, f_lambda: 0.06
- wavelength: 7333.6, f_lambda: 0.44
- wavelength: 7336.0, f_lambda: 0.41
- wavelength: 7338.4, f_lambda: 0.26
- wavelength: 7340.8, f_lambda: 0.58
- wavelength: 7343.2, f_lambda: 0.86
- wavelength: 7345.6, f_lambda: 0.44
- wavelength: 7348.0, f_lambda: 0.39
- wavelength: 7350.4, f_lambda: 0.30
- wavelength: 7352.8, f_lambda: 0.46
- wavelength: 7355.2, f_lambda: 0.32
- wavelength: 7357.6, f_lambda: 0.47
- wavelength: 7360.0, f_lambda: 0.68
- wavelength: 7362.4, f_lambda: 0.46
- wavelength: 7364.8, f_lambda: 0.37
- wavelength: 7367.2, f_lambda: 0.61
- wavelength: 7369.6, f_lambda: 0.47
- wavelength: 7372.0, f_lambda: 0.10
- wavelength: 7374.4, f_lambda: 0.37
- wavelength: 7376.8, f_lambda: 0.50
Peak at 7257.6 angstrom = H-alpha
